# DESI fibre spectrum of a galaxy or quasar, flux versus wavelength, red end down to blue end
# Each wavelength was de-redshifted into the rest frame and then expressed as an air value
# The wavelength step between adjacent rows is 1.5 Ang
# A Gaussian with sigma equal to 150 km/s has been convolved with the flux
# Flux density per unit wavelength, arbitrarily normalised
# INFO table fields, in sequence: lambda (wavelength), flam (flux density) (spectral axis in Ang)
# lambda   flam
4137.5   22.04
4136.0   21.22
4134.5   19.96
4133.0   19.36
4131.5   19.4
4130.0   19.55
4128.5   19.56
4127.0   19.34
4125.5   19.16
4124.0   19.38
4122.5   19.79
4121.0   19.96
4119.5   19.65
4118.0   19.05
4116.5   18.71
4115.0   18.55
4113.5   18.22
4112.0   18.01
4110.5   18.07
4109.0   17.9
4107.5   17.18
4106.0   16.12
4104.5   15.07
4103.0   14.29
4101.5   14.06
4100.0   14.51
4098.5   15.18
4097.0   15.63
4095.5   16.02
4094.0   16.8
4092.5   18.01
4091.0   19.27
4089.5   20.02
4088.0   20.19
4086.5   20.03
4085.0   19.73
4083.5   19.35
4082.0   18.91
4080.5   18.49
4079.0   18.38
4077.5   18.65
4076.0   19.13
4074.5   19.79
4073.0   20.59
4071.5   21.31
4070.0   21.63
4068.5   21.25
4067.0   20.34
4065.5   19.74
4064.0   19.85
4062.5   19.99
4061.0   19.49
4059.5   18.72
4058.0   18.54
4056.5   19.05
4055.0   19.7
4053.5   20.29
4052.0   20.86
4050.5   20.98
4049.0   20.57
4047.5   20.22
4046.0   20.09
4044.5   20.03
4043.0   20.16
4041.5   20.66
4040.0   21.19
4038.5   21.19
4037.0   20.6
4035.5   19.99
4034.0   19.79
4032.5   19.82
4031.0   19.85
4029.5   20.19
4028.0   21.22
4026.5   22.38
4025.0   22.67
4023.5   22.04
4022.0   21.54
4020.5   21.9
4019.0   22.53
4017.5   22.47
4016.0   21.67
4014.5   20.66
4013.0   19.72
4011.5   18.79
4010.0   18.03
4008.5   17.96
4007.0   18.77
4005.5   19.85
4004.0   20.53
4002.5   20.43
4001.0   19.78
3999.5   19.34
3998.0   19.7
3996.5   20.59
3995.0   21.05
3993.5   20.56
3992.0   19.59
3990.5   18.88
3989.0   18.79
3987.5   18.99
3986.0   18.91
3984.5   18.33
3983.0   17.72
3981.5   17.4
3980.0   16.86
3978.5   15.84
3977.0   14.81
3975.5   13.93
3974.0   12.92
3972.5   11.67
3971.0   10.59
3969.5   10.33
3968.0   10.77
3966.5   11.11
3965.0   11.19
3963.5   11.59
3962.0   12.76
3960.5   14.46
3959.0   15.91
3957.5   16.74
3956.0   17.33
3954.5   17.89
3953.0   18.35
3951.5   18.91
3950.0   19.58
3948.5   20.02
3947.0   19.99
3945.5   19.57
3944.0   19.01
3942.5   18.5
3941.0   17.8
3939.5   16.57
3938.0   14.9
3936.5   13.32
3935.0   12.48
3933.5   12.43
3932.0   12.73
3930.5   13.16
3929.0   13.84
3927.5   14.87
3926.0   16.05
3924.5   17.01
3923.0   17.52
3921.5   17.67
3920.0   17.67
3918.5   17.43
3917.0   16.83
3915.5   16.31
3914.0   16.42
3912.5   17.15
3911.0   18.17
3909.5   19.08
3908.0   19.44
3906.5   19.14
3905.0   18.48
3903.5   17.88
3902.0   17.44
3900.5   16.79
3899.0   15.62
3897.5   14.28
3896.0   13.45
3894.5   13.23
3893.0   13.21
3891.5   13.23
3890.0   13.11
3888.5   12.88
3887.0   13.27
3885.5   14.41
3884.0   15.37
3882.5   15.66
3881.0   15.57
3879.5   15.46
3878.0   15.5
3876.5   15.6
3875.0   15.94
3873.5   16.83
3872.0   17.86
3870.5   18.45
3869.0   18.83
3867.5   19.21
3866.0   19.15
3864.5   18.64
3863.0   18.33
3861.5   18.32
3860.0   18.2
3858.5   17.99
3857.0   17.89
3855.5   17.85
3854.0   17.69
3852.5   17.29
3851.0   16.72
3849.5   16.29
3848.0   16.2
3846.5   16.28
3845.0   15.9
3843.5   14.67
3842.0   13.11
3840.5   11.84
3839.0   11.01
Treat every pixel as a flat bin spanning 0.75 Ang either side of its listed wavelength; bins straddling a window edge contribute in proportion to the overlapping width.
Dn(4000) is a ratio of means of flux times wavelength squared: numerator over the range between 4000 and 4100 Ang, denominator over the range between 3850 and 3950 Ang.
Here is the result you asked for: 1.29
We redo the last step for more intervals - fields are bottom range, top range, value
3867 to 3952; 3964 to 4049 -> 1.20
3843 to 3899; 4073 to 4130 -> 1.26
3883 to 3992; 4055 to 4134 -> 1.27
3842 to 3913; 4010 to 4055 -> 1.36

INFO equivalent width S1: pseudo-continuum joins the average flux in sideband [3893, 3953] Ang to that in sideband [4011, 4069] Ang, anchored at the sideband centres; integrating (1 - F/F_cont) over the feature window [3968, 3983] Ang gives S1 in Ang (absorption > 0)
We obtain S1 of 3.7 Ang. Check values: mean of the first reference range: 16.7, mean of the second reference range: 20.5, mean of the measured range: 13.9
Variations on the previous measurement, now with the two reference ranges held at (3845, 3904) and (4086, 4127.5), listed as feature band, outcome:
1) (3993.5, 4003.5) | -1.82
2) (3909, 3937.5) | 1.44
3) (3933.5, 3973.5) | 3.39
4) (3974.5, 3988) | 0.09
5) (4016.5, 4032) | -3.96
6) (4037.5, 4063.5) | -4.02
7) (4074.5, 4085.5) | -0.87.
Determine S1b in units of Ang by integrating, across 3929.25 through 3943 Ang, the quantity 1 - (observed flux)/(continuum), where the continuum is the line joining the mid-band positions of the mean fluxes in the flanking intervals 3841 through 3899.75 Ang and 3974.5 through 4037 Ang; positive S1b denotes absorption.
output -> 2.5 Ang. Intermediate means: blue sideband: 16.1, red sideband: 19.6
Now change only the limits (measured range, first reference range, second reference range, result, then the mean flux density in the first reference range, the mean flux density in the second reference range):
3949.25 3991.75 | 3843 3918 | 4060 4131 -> 4.7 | 16.6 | 18.6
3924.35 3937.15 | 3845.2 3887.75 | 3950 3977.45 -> 1.0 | 16.9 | 14.1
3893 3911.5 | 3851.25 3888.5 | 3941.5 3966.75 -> 0.1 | 17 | 16.8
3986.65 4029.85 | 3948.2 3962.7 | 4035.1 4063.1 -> -3.5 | 17.1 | 20.1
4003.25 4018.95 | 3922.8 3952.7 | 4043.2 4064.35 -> -1.1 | 16.4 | 19.9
